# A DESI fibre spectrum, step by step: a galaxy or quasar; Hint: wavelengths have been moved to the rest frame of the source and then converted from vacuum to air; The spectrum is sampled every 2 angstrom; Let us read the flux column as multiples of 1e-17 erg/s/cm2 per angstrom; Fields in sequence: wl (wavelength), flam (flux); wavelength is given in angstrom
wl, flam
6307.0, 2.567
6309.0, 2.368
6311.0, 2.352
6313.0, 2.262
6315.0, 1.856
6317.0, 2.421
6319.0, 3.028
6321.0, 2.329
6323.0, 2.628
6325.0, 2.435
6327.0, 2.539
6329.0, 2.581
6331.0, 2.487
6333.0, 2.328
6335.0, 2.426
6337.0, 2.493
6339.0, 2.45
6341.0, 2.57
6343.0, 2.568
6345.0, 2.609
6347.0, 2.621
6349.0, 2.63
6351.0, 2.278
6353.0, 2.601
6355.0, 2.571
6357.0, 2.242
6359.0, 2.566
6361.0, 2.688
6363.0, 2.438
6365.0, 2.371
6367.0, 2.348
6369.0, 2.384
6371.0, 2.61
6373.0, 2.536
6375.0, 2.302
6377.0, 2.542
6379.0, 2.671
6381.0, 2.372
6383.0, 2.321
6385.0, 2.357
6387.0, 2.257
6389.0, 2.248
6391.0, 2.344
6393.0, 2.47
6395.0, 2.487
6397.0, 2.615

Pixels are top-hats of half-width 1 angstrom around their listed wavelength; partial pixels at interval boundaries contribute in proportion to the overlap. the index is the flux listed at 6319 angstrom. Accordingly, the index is 3.028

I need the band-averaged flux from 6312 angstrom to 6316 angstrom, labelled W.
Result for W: 2.06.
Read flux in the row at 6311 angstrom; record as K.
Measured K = 2.352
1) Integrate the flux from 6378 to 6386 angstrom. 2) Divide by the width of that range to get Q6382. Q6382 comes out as 2.43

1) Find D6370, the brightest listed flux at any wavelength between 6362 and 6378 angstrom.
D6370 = 2.61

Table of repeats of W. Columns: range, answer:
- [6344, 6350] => 2.62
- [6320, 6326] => 2.46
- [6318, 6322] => 2.68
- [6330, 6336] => 2.41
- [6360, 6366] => 2.5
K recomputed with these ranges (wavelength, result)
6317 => 2.421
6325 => 2.435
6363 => 2.438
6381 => 2.372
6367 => 2.348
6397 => 2.615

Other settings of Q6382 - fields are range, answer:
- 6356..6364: 2.48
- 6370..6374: 2.57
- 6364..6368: 2.36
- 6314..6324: 2.45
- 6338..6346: 2.55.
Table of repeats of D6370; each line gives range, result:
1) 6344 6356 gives 2.63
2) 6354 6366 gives 2.688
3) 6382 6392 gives 2.357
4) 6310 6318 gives 2.421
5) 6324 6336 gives 2.581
